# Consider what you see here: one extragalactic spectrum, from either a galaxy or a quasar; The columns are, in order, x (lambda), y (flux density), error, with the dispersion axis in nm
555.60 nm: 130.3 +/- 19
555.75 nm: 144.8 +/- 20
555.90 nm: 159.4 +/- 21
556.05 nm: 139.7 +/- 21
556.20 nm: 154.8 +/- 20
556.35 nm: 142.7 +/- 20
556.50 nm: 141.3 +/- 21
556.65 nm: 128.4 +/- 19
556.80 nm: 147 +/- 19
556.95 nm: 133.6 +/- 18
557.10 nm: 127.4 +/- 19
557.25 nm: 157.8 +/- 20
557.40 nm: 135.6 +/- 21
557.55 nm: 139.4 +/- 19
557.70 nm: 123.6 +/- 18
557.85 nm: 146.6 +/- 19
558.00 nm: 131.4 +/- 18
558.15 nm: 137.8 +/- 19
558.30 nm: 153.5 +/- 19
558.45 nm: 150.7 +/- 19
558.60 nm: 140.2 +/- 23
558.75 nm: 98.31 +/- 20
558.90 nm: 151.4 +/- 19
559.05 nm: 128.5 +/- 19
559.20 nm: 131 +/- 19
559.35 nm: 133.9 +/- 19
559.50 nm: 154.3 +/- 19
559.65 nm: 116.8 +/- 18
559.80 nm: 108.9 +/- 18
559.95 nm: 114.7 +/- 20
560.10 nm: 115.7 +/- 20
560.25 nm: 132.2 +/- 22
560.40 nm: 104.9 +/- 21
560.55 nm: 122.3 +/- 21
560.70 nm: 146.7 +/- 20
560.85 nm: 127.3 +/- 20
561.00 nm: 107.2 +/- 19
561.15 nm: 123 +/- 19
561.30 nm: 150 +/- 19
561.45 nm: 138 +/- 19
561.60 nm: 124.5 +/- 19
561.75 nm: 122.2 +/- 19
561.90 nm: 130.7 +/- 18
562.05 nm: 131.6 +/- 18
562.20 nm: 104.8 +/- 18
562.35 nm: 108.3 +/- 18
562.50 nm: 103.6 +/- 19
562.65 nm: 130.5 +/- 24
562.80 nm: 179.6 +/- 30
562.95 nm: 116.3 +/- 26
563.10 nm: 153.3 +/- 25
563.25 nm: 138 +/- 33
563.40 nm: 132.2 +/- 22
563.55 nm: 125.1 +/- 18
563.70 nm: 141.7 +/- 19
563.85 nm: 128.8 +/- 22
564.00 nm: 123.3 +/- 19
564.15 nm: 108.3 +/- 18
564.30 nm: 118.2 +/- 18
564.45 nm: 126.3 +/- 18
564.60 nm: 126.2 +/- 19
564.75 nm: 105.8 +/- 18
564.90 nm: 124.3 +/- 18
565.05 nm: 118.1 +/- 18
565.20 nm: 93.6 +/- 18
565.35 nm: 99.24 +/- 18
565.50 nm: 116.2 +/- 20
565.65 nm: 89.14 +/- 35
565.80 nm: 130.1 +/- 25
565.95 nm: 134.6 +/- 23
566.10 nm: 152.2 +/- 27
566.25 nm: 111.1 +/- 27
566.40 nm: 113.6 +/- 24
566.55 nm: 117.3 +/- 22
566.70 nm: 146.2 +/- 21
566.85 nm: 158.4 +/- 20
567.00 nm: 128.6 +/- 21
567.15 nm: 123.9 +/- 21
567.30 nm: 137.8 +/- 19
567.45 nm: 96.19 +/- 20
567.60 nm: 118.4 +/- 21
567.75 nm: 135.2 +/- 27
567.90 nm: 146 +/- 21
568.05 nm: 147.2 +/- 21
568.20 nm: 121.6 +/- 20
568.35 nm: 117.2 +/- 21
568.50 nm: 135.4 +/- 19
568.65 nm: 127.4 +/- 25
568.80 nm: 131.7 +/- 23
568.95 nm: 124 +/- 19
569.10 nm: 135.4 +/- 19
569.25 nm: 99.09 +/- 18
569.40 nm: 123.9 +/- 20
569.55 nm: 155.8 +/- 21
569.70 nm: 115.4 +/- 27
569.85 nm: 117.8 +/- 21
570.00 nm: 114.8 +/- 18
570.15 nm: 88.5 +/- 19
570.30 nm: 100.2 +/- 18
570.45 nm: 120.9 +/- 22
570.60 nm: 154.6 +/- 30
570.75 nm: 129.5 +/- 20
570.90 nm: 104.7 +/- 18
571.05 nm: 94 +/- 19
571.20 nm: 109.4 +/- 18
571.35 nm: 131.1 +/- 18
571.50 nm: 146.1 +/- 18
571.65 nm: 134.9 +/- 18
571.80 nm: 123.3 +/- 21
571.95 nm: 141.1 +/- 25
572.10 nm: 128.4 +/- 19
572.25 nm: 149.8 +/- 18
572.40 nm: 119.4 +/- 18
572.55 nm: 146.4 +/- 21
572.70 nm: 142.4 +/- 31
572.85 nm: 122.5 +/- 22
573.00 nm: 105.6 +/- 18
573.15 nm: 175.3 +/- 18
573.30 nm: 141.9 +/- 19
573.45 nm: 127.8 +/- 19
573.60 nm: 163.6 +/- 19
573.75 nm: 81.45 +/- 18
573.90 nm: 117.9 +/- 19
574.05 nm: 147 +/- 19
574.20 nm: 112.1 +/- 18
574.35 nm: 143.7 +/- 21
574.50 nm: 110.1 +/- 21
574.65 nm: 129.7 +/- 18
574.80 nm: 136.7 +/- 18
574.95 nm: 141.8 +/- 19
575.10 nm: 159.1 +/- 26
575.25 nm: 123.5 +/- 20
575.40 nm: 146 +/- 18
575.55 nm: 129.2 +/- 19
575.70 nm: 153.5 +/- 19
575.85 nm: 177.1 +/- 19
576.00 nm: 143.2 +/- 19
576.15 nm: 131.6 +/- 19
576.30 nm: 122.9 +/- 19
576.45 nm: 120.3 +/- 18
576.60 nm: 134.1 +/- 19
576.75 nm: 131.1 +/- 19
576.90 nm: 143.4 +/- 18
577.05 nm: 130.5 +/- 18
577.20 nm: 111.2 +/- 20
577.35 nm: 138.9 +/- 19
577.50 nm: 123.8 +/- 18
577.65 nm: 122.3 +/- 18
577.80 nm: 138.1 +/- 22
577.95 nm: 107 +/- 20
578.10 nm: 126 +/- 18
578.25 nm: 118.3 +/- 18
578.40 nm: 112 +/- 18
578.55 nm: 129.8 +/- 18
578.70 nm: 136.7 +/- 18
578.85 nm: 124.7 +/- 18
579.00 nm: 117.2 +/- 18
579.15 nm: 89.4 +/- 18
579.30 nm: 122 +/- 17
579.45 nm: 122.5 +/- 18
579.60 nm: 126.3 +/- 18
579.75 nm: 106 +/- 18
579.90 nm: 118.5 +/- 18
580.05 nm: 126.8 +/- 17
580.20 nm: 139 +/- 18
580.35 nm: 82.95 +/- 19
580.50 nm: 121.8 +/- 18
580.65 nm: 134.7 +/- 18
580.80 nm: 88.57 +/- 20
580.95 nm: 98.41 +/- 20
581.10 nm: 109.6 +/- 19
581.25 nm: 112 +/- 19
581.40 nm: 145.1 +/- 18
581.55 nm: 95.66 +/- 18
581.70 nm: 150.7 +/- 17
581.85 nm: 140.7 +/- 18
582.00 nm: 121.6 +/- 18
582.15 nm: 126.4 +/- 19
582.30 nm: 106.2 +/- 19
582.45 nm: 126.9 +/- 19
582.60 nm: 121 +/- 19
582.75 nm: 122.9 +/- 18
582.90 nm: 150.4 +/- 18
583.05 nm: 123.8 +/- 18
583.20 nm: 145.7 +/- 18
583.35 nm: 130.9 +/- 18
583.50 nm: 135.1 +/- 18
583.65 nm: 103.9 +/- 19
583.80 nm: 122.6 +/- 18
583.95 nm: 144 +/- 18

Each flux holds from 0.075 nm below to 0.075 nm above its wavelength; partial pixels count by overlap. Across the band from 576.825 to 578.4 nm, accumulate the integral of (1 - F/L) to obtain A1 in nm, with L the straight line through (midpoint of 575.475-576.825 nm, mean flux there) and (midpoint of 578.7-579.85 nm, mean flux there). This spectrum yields 0.04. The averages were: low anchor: 138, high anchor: 117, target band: 125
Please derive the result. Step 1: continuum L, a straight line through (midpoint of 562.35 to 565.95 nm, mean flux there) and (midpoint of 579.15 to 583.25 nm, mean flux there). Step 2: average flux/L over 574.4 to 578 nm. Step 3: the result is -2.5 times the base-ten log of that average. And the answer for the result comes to -0.10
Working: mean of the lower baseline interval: 123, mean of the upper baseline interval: 121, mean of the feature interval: 134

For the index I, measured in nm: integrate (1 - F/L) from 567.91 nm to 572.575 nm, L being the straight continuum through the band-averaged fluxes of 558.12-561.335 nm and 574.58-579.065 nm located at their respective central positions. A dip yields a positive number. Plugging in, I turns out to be 0.19 nm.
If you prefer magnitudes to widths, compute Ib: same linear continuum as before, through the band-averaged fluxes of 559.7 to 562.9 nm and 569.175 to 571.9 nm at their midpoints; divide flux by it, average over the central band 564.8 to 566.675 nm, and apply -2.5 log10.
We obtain 0.05 mag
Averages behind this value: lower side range 125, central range 117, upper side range 120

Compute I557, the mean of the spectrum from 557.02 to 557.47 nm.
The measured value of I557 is 140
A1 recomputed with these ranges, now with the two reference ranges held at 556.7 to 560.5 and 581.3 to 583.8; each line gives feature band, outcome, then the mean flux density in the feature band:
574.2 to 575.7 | -0.07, 135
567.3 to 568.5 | 0.03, 127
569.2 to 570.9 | 0.14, 120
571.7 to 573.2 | -0.06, 135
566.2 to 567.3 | 0.01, 129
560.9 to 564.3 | 0.10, 128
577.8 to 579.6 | 0.12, 120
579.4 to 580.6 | 0.09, 118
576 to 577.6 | -0.01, 129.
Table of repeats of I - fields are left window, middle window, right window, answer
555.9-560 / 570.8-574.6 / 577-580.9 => -0.13 nm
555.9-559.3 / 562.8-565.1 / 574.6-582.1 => 0.12 nm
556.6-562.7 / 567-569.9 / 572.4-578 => 0.10 nm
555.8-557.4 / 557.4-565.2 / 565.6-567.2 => 0.45 nm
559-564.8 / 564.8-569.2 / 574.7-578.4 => 0.14 nm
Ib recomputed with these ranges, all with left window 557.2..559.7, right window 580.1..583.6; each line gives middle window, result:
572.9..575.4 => -0.04 mag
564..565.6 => 0.17 mag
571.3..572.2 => -0.05 mag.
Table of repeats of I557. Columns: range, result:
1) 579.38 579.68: 124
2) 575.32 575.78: 143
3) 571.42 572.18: 135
